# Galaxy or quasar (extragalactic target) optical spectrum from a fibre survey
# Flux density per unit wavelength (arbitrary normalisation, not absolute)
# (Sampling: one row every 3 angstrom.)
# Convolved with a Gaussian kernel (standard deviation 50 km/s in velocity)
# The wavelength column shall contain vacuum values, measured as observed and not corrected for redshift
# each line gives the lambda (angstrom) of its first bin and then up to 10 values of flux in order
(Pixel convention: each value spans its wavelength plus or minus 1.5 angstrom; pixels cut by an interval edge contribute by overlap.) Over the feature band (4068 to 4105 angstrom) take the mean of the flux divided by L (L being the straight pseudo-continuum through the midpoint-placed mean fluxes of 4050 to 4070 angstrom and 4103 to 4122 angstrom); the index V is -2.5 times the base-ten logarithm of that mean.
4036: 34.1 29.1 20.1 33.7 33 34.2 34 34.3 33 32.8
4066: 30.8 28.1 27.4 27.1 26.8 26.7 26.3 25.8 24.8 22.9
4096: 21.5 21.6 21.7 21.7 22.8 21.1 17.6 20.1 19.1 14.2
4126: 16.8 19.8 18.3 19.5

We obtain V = 0.06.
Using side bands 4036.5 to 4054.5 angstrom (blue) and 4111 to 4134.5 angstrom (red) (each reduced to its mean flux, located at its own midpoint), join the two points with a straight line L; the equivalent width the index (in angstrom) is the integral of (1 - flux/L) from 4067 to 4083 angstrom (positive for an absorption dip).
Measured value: -0.84 angstrom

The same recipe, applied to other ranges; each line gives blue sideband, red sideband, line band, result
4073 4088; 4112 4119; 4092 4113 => 0.0 angstrom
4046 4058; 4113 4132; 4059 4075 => 0.3 angstrom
